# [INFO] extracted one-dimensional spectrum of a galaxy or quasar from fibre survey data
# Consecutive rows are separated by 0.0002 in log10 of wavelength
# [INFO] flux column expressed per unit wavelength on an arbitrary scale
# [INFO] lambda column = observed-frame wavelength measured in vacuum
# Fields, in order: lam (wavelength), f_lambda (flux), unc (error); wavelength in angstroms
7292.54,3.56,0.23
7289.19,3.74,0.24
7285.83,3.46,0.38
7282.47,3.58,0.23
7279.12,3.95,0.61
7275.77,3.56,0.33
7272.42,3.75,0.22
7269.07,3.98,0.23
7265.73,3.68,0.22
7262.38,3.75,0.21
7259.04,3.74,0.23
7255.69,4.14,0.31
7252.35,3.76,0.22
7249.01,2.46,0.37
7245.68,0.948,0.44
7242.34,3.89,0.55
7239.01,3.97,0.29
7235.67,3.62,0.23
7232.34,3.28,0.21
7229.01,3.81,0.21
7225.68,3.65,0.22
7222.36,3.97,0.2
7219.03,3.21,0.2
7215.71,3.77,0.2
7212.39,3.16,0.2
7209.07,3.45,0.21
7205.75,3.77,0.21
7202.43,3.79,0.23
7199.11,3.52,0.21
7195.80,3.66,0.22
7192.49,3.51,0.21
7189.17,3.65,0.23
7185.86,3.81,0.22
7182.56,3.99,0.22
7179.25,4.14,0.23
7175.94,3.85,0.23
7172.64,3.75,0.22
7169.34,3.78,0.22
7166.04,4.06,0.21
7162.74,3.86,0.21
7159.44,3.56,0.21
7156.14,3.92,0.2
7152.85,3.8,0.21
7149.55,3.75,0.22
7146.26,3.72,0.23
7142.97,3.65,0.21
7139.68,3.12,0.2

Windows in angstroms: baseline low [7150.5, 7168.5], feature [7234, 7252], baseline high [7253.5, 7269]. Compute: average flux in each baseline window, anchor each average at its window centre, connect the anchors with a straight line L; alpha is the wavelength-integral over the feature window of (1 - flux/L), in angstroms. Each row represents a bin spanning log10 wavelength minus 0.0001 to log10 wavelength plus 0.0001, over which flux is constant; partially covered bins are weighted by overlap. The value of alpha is 3.8 angstroms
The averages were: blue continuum 3.83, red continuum 3.84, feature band 3.03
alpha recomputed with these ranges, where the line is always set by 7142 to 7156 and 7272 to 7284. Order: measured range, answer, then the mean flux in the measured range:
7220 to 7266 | 3.2 angstroms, 3.47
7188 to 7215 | 1.2 angstroms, 3.57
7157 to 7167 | -0.2 angstroms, 3.82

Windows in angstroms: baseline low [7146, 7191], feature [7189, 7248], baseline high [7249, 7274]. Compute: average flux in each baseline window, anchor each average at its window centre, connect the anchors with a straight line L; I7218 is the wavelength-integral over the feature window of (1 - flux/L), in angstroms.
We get 5.0 angstroms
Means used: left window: 3.83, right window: 3.74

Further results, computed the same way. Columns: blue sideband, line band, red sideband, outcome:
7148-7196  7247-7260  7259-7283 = 1.1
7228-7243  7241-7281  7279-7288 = 2.0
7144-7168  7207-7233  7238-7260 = -1.1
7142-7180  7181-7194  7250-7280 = 0.2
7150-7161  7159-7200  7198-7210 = -1.0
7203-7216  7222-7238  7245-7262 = -1.3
